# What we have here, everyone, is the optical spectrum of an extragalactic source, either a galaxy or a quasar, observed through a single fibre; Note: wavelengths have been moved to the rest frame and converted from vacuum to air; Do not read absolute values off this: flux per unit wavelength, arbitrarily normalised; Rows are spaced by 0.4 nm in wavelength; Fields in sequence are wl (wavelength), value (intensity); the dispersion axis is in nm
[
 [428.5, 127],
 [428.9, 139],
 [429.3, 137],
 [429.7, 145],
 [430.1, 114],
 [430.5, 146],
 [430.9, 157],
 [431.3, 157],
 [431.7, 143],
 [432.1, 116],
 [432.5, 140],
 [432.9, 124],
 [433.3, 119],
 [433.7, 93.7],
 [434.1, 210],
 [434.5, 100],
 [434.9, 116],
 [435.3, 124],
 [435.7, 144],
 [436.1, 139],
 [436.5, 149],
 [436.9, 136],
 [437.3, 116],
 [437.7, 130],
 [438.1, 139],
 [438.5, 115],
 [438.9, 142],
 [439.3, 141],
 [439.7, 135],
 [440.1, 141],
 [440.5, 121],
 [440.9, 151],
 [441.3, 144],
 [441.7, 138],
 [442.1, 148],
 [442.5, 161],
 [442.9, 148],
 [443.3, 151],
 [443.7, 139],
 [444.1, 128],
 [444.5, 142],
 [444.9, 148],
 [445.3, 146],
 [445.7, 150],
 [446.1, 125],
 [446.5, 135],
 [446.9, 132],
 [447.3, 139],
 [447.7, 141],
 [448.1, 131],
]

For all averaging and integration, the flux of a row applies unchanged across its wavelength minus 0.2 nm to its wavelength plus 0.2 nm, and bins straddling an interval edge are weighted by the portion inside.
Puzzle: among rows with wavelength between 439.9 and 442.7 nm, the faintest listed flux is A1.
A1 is 121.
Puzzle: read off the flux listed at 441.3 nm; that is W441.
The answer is 144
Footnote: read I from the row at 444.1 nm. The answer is 128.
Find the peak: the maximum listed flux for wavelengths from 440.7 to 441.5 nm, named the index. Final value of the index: 151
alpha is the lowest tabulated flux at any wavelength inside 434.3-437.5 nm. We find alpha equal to 100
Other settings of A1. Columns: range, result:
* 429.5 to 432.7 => 114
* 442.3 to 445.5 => 128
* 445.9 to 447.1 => 125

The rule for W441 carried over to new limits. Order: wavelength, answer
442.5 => 161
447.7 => 141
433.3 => 119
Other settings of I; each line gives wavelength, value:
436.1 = 139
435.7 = 144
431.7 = 143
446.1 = 125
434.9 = 116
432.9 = 124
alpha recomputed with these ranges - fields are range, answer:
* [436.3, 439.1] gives 115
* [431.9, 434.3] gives 93.7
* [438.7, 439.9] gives 135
